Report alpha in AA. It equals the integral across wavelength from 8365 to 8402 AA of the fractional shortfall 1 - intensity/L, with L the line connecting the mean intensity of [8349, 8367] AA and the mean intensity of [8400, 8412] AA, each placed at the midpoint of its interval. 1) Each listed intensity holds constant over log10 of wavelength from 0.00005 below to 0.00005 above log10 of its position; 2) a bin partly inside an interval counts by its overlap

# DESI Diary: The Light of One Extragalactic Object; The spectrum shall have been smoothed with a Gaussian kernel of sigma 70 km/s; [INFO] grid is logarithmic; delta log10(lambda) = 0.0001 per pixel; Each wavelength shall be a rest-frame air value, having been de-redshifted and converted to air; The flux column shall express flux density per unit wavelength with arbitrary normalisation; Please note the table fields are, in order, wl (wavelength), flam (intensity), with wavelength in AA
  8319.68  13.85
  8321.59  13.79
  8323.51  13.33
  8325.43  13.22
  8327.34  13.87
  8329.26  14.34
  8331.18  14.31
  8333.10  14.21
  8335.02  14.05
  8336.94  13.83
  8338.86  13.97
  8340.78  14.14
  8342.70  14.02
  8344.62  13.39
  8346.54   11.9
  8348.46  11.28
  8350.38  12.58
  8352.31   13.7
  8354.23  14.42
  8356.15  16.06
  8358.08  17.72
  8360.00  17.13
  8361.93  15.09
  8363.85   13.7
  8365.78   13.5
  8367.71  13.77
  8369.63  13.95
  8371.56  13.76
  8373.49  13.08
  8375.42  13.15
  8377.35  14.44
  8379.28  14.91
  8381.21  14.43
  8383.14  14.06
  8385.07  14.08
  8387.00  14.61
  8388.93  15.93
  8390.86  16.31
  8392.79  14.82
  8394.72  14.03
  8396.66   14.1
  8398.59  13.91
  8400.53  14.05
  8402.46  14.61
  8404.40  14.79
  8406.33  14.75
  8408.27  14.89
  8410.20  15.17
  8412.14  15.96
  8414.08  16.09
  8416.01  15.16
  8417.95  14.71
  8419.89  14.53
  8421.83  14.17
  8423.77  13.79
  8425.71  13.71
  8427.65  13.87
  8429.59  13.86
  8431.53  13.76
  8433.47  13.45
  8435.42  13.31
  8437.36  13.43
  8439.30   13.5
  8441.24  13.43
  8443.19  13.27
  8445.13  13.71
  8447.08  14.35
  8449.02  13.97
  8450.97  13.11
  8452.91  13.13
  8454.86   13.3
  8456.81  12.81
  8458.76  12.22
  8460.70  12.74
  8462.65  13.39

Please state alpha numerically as 1.3 AA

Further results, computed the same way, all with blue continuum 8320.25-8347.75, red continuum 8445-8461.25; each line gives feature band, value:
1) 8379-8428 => -4.5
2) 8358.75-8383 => -1.3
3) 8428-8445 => -0.3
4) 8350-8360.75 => -1.4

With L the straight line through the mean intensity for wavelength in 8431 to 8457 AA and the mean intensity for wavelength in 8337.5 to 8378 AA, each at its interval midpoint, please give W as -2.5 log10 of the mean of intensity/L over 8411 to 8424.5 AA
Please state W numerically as -0.10 mag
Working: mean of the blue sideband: 14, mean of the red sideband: 13.5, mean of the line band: 14.9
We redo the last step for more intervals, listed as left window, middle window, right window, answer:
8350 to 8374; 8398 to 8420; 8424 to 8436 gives -0.07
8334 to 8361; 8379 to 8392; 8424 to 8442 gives -0.08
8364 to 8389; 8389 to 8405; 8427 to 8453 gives -0.06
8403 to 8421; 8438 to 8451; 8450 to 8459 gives -0.02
